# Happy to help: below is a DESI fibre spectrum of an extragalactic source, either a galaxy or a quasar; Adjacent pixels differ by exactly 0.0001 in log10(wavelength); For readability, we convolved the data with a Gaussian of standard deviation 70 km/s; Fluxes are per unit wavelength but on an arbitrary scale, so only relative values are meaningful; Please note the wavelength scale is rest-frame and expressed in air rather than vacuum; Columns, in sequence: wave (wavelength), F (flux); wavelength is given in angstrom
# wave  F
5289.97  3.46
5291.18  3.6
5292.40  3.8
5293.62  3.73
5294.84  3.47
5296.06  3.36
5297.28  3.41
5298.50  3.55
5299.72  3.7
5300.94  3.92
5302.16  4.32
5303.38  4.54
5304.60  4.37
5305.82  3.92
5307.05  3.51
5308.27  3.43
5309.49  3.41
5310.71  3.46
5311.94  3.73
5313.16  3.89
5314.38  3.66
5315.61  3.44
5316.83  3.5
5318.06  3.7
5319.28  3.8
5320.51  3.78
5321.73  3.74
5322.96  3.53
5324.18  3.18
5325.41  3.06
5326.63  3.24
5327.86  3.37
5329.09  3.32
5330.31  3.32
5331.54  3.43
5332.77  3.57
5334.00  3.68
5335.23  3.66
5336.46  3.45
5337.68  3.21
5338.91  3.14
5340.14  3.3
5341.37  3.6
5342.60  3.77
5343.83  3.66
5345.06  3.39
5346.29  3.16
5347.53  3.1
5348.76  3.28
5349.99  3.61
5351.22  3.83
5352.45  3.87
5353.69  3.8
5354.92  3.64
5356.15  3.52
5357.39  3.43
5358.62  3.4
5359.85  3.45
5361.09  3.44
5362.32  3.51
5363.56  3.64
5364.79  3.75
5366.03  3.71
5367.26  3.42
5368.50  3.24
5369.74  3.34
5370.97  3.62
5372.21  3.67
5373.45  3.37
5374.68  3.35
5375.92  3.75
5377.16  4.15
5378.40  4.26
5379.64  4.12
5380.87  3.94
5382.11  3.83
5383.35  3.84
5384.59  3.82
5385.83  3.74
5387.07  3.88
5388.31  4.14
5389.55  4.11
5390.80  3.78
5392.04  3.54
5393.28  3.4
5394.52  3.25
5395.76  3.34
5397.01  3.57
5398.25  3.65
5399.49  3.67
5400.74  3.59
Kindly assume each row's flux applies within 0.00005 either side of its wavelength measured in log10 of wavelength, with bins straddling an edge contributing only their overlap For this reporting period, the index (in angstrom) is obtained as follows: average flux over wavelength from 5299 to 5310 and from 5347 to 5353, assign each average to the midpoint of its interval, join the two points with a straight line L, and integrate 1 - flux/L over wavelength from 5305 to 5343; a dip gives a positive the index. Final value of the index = 2.4 angstrom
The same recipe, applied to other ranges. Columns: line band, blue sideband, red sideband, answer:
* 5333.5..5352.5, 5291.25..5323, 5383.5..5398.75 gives 1.2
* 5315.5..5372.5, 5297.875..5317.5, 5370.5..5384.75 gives 4.5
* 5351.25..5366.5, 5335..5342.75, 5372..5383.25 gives 0.1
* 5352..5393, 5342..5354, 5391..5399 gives -2.2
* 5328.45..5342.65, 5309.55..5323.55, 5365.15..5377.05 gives 0.6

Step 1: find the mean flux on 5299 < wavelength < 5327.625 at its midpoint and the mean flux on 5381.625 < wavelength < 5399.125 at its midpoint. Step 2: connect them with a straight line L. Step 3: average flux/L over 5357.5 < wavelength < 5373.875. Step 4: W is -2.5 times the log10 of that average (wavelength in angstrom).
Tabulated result 0.06 mag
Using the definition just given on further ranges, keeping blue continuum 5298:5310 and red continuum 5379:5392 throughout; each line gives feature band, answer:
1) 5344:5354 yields 0.11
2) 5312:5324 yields 0.06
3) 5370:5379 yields 0.05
